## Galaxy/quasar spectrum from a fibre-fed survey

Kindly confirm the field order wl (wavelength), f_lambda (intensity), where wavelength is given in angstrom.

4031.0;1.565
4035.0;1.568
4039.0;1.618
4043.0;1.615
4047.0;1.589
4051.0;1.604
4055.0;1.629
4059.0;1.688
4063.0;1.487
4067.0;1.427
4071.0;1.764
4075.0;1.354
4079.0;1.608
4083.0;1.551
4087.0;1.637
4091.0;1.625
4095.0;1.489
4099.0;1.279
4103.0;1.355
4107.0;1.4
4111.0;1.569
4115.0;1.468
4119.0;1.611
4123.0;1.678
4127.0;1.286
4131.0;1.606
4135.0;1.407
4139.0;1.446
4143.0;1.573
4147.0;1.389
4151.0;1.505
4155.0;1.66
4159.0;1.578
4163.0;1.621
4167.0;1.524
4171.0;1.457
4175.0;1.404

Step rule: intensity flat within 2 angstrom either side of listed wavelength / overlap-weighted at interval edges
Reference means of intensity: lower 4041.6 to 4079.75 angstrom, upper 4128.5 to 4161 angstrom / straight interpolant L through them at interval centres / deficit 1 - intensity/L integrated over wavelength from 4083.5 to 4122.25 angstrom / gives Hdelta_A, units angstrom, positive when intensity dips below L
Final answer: 1.1 angstrom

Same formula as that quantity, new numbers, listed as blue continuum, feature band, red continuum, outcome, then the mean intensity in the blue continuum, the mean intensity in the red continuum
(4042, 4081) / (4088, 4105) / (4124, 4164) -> 1.08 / 1.58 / 1.51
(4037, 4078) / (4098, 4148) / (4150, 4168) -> 3.49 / 1.58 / 1.58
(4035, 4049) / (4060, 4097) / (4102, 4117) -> -0.76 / 1.6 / 1.45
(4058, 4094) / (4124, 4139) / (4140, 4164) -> 0.98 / 1.57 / 1.55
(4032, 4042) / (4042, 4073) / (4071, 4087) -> -0.52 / 1.59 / 1.55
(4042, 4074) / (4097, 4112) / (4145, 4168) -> 1.73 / 1.59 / 1.55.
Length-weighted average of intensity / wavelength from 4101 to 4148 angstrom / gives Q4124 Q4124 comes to 1.48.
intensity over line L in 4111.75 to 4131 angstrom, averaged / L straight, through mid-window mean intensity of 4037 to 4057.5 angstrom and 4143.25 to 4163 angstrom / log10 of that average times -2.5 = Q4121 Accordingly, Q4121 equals 0.03 mag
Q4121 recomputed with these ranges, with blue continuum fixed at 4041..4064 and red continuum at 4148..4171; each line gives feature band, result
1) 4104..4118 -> 0.07 mag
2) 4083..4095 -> 0.00 mag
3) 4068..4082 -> 0.02 mag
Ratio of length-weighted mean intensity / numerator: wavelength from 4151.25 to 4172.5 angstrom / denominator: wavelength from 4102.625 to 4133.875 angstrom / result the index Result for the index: 1.04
